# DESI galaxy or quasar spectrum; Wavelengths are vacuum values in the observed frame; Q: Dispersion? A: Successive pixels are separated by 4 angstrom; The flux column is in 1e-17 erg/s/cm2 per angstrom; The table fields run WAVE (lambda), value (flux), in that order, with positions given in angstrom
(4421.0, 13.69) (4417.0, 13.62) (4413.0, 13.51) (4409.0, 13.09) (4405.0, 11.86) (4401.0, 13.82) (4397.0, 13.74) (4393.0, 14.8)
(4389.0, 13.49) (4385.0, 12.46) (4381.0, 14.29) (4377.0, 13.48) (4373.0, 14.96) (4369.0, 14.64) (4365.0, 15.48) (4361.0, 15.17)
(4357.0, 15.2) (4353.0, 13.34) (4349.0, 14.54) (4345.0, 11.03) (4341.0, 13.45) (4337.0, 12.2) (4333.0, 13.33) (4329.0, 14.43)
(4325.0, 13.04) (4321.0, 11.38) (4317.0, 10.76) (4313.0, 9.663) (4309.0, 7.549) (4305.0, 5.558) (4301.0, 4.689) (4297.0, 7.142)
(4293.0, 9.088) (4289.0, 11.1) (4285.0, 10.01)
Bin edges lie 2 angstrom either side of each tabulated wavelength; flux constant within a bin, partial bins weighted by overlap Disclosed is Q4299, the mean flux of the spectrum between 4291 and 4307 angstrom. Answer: 6.62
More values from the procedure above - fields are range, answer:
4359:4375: 15.1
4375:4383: 13.9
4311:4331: 11.9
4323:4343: 13.3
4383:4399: 13.6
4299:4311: 5.93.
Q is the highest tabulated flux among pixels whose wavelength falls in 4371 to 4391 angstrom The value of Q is 14.96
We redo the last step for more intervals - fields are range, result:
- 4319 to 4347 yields 14.43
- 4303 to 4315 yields 9.663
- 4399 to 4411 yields 13.82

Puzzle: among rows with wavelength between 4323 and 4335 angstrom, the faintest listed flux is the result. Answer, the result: 13.04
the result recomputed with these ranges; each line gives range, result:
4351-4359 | 13.34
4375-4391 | 12.46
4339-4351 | 11.03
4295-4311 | 4.689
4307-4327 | 7.549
